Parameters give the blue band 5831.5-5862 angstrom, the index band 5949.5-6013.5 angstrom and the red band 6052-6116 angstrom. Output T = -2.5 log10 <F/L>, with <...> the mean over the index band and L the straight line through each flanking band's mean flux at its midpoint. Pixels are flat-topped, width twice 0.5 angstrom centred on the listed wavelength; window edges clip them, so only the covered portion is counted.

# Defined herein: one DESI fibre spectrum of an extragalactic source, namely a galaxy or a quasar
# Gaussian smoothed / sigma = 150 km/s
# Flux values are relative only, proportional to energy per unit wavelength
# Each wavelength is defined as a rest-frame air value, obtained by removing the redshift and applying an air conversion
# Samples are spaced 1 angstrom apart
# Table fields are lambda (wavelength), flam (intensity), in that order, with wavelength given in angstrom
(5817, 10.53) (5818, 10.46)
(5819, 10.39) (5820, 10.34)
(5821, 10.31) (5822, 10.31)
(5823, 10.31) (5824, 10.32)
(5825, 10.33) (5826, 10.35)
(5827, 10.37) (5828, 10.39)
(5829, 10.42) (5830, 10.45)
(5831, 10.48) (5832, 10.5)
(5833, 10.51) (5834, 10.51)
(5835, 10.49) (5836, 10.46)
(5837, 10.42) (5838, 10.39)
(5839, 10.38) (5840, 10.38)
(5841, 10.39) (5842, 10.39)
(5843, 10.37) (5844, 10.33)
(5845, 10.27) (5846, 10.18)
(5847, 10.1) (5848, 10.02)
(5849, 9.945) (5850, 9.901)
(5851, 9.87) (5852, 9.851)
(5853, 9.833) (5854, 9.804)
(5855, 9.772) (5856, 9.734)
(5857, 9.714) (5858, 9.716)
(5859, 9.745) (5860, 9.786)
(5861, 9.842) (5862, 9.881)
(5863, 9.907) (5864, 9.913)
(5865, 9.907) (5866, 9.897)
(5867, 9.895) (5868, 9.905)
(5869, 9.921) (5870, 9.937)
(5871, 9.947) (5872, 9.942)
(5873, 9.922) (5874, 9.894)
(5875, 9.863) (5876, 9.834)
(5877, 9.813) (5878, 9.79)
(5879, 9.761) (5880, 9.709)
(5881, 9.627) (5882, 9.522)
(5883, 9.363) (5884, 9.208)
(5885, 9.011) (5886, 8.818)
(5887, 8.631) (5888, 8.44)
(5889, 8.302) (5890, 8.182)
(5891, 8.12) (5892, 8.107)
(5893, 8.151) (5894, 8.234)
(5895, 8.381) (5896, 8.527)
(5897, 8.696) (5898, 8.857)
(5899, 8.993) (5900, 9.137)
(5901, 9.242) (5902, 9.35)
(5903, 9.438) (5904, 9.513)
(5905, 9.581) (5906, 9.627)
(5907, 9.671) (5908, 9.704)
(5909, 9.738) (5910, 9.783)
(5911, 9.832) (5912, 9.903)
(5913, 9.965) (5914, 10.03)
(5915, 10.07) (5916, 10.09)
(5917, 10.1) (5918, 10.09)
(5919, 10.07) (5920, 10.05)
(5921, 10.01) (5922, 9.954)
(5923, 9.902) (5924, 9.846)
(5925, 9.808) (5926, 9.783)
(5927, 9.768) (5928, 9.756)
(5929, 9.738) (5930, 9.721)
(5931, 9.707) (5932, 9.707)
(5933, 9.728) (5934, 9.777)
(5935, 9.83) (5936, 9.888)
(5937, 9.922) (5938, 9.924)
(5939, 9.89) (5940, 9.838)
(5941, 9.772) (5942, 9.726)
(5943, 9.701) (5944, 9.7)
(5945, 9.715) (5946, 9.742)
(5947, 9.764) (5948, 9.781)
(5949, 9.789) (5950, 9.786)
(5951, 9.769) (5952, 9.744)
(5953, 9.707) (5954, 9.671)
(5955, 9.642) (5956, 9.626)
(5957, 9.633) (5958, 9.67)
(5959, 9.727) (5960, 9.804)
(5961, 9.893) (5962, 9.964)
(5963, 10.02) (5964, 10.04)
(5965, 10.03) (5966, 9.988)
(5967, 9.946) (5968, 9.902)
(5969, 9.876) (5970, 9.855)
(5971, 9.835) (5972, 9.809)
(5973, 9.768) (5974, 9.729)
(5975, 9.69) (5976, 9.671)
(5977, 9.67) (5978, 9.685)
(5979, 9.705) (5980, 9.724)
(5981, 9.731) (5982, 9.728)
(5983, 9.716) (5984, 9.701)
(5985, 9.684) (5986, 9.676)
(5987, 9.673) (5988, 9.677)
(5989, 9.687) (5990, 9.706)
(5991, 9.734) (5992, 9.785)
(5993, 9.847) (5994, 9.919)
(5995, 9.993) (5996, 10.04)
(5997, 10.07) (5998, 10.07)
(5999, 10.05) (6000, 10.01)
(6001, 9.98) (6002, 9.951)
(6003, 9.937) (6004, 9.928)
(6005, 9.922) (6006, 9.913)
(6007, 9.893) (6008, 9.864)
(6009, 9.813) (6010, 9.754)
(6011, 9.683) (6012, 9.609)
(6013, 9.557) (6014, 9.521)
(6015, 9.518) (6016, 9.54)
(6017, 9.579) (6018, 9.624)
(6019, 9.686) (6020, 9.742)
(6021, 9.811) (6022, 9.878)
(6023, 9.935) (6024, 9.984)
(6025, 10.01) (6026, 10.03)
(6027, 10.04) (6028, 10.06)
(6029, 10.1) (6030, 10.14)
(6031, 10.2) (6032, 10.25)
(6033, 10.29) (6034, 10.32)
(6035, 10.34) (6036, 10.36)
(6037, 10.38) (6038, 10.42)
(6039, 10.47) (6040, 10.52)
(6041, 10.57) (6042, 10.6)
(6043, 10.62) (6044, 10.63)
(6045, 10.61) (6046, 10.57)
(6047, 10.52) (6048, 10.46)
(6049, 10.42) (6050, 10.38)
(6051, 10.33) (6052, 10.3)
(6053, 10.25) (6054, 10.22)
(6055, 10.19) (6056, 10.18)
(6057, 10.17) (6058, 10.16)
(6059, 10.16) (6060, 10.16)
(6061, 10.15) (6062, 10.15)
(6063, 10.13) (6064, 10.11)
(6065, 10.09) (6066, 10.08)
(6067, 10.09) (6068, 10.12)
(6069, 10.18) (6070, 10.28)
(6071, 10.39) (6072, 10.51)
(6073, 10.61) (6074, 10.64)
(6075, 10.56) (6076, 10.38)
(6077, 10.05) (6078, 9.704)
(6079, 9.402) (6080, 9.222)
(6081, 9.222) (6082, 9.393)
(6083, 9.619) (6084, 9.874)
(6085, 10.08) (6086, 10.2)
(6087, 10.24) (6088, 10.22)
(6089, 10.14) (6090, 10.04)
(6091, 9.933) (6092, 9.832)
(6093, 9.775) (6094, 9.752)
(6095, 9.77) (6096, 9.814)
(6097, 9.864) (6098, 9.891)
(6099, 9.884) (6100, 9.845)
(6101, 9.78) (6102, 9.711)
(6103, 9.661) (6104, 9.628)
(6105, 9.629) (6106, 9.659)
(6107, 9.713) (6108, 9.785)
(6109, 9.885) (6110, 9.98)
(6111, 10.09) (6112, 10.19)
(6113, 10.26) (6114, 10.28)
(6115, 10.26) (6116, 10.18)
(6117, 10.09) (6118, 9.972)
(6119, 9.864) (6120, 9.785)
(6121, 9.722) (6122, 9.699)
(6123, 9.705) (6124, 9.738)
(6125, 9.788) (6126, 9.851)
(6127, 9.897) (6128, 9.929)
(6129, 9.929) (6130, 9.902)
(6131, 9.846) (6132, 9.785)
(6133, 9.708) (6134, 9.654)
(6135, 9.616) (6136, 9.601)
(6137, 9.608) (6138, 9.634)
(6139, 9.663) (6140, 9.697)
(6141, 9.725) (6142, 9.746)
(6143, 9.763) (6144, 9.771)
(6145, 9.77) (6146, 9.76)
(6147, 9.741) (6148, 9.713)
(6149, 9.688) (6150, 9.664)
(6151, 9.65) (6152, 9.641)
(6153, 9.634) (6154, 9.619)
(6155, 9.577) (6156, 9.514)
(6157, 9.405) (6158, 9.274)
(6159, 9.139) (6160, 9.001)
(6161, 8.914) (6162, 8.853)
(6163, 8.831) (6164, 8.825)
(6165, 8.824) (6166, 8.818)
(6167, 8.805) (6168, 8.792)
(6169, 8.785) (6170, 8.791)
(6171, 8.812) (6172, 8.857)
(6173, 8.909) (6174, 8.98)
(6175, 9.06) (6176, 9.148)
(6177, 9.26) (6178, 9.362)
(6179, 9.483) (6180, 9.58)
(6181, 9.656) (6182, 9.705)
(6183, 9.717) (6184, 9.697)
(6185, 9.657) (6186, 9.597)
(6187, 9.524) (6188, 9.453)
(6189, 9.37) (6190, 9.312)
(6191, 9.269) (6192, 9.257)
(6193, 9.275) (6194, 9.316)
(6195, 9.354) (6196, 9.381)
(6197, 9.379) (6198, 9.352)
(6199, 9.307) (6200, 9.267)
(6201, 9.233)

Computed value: 0.03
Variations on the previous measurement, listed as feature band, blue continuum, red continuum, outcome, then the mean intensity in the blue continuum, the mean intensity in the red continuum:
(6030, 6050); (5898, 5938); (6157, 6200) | -0.103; 9.76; 9.21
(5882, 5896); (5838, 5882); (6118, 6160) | 0.159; 9.94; 9.69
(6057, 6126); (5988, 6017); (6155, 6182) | -0.060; 9.82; 9.09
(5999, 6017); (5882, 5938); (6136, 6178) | -0.047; 9.42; 9.31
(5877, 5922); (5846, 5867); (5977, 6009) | 0.061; 9.87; 9.84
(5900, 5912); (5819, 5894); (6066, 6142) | 0.031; 9.85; 9.9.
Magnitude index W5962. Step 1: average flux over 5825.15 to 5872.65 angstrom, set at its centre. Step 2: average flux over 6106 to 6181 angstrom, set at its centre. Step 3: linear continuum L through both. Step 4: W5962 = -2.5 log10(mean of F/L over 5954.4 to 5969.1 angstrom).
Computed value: 0.01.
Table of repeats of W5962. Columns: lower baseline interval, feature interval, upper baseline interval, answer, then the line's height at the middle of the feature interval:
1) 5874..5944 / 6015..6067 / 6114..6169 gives -0.07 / 9.54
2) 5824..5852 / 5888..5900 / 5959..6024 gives 0.20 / 10.1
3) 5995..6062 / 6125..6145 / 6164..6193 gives -0.03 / 9.48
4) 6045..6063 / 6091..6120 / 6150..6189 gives -0.01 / 9.82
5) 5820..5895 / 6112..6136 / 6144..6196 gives -0.06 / 9.39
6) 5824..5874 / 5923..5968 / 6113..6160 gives 0.02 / 9.99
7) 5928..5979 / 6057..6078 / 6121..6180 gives -0.07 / 9.59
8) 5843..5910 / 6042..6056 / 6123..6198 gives -0.10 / 9.46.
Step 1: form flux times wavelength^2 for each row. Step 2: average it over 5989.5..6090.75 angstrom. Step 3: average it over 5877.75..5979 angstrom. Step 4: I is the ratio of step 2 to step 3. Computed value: 1.1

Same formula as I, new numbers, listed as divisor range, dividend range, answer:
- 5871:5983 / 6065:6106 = 1.09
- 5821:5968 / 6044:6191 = 1.08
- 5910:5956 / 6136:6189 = 1.03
